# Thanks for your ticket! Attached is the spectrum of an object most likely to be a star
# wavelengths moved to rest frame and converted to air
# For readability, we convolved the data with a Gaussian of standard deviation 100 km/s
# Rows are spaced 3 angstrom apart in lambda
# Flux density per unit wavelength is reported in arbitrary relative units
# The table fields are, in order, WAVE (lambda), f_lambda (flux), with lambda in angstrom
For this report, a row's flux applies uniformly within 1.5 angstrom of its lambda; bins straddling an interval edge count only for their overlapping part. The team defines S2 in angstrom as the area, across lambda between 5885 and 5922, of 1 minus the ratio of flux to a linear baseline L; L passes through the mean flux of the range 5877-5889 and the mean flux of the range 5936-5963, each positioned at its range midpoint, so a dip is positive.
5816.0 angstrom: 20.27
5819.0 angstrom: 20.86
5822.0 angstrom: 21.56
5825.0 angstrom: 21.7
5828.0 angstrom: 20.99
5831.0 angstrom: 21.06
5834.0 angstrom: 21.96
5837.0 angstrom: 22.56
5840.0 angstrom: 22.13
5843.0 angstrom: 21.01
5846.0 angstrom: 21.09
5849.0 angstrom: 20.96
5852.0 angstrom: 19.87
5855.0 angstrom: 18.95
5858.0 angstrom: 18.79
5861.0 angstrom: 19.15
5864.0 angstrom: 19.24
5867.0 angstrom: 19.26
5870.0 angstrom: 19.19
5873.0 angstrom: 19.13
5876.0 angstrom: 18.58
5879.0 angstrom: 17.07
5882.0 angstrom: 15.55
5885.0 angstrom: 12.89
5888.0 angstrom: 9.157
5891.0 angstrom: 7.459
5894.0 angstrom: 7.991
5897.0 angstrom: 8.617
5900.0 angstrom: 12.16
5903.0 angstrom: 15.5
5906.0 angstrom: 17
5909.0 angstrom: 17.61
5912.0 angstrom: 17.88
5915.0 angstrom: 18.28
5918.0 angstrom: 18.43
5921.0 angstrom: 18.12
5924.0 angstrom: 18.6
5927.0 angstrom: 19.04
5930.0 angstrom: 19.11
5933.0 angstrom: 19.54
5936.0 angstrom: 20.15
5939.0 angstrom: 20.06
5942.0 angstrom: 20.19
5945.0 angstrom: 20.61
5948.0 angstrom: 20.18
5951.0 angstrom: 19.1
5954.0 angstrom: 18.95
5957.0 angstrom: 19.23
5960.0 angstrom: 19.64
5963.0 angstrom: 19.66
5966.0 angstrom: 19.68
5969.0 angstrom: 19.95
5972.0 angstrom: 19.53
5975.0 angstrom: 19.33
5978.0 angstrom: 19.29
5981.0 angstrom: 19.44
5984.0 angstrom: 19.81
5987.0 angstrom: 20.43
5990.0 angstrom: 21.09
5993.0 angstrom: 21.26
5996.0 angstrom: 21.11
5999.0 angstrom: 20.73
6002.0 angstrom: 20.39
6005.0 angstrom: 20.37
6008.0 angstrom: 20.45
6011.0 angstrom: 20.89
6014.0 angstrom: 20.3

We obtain 4.9 angstrom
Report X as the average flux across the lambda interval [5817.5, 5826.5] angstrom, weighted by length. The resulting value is 21.4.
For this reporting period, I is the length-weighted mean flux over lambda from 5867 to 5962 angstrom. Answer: 17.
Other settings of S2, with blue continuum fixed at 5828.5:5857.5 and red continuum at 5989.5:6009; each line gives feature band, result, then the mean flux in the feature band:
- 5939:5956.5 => 0.9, 19.8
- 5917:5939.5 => 1.9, 19.1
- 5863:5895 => 8.9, 15.1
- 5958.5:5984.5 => 1.5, 19.6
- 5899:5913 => 3.2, 16.1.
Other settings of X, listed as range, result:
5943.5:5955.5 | 19.7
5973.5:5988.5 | 19.7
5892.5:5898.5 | 8.3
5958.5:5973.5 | 19.7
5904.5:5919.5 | 17.8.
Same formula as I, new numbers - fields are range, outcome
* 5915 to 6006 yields 19.7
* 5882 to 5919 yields 13.6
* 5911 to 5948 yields 19.2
